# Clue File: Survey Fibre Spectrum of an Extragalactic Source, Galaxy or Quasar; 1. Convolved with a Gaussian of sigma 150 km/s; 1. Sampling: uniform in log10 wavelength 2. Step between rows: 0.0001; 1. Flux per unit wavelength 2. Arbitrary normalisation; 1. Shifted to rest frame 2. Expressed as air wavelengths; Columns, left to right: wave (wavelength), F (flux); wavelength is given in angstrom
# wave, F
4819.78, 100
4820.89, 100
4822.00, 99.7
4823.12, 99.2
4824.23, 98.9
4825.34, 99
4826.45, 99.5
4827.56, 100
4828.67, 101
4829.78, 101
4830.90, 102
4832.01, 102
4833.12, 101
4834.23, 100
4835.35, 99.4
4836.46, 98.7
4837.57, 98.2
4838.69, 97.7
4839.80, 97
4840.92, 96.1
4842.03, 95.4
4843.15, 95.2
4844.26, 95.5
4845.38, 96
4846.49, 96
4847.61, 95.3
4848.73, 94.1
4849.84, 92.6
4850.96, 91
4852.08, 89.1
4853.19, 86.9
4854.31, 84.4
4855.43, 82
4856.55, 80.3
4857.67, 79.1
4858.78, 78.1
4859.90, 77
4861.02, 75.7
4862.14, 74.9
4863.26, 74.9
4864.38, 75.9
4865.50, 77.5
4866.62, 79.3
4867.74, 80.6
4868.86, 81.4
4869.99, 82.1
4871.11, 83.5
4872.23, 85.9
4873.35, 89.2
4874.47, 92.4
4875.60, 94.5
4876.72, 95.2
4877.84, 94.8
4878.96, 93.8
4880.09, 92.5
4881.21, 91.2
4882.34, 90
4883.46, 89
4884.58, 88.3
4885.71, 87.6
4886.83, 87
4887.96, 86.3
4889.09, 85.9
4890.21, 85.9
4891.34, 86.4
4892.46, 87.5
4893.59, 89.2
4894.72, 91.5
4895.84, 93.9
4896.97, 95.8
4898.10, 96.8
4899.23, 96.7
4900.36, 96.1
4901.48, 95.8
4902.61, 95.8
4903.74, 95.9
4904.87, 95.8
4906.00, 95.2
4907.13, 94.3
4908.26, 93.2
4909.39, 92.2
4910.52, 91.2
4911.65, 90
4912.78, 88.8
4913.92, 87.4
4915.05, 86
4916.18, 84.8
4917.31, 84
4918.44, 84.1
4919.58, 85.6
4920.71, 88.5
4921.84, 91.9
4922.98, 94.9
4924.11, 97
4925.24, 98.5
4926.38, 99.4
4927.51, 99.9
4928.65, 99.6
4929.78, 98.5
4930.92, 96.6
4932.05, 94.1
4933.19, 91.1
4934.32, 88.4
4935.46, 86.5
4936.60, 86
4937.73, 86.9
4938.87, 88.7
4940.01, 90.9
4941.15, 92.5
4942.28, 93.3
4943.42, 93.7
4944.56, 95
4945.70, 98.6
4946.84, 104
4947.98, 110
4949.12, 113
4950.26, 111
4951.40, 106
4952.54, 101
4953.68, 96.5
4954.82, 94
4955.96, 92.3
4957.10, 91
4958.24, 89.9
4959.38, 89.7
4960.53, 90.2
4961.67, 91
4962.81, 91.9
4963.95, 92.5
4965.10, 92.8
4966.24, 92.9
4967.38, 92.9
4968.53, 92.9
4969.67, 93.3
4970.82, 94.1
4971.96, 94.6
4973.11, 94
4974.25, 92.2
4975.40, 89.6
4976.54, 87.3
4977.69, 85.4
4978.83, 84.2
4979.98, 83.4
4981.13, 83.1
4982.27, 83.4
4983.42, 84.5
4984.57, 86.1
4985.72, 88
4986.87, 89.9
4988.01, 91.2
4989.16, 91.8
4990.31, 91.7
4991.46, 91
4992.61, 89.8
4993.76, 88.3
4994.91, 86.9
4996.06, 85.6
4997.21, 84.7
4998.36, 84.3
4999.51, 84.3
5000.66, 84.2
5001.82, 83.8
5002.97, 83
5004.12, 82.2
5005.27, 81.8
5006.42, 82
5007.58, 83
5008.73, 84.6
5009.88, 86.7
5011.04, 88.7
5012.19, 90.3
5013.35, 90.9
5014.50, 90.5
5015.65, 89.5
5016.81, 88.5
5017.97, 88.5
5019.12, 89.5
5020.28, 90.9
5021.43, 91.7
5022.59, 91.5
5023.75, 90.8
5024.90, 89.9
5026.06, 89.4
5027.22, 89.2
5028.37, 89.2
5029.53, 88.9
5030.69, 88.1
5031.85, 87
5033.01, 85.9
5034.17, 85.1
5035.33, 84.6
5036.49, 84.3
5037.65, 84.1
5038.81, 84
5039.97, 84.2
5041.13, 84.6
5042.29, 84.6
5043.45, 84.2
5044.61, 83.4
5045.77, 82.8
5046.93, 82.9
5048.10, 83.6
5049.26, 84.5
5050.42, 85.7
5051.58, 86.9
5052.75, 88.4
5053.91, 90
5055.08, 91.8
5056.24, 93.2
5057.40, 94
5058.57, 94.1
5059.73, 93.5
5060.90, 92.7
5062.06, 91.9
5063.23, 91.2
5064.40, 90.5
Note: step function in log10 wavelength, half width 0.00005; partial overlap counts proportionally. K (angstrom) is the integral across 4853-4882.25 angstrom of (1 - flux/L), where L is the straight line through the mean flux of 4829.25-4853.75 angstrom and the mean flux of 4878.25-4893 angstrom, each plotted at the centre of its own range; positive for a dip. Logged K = 2.4 angstrom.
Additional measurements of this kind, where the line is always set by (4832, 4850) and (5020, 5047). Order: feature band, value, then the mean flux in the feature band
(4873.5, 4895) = 1.10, 89.9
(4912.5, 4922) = 0.66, 86.5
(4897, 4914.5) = -0.03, 93.7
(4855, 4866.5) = 2.21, 77.6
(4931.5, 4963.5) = -1.24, 94.9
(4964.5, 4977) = -0.33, 92.5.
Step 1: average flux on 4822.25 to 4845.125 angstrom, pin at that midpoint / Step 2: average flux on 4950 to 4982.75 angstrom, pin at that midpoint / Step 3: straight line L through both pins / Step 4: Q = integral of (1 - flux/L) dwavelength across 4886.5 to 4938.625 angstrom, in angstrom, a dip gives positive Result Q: 1.7 angstrom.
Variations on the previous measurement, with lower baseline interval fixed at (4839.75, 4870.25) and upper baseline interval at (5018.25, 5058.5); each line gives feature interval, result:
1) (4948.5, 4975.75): -2.63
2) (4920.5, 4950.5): -3.25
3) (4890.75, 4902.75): -0.99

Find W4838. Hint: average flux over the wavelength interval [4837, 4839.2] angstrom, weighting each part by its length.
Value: 97.9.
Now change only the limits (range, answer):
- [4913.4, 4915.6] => 86.8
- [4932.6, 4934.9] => 89.7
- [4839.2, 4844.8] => 95.9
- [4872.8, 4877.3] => 92.9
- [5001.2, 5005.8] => 82.7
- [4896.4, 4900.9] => 96.2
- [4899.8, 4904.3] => 96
